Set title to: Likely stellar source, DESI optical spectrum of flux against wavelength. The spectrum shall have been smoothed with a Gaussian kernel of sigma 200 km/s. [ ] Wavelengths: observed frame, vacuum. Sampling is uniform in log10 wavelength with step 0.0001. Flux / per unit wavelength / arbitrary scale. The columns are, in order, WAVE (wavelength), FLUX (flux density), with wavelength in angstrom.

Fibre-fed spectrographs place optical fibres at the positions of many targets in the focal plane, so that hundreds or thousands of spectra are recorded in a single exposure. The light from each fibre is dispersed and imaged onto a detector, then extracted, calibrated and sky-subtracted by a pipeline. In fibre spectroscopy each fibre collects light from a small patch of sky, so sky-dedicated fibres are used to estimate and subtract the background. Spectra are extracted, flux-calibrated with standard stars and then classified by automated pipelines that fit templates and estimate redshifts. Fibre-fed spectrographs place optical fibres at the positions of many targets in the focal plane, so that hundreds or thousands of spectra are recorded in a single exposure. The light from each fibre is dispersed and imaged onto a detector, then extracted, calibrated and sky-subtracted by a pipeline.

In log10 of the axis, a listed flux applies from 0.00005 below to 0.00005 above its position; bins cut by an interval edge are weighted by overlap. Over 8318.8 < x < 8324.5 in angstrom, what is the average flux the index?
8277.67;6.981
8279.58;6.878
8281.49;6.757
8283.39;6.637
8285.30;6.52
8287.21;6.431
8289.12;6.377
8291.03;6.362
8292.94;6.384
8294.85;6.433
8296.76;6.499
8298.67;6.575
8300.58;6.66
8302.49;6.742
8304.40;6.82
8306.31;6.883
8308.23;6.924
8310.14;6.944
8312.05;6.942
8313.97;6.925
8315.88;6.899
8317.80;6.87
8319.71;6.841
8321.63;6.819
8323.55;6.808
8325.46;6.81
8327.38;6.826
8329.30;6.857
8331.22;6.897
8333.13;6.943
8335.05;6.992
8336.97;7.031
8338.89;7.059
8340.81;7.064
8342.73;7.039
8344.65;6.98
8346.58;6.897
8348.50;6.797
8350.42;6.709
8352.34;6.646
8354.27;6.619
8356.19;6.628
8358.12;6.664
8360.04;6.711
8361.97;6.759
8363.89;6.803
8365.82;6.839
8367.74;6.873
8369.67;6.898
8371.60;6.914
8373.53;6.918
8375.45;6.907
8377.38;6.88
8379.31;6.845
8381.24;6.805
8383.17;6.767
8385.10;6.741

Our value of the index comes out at 6.81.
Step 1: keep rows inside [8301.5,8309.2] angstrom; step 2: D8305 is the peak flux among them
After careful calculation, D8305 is 6.924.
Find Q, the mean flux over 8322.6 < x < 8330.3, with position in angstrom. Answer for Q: 6.83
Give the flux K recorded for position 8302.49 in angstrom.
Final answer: 6.742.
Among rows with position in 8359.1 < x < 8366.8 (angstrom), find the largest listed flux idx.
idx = 6.839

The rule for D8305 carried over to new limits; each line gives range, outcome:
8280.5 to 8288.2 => 6.757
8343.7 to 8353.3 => 6.98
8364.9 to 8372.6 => 6.914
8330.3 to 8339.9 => 7.059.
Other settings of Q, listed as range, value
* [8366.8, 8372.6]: 6.89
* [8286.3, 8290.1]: 6.4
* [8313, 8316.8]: 6.91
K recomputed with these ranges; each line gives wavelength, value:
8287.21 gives 6.431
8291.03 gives 6.362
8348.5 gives 6.797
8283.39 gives 6.637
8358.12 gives 6.664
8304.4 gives 6.82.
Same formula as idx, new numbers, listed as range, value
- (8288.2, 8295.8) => 6.433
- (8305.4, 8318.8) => 6.944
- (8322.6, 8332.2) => 6.897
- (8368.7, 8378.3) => 6.918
